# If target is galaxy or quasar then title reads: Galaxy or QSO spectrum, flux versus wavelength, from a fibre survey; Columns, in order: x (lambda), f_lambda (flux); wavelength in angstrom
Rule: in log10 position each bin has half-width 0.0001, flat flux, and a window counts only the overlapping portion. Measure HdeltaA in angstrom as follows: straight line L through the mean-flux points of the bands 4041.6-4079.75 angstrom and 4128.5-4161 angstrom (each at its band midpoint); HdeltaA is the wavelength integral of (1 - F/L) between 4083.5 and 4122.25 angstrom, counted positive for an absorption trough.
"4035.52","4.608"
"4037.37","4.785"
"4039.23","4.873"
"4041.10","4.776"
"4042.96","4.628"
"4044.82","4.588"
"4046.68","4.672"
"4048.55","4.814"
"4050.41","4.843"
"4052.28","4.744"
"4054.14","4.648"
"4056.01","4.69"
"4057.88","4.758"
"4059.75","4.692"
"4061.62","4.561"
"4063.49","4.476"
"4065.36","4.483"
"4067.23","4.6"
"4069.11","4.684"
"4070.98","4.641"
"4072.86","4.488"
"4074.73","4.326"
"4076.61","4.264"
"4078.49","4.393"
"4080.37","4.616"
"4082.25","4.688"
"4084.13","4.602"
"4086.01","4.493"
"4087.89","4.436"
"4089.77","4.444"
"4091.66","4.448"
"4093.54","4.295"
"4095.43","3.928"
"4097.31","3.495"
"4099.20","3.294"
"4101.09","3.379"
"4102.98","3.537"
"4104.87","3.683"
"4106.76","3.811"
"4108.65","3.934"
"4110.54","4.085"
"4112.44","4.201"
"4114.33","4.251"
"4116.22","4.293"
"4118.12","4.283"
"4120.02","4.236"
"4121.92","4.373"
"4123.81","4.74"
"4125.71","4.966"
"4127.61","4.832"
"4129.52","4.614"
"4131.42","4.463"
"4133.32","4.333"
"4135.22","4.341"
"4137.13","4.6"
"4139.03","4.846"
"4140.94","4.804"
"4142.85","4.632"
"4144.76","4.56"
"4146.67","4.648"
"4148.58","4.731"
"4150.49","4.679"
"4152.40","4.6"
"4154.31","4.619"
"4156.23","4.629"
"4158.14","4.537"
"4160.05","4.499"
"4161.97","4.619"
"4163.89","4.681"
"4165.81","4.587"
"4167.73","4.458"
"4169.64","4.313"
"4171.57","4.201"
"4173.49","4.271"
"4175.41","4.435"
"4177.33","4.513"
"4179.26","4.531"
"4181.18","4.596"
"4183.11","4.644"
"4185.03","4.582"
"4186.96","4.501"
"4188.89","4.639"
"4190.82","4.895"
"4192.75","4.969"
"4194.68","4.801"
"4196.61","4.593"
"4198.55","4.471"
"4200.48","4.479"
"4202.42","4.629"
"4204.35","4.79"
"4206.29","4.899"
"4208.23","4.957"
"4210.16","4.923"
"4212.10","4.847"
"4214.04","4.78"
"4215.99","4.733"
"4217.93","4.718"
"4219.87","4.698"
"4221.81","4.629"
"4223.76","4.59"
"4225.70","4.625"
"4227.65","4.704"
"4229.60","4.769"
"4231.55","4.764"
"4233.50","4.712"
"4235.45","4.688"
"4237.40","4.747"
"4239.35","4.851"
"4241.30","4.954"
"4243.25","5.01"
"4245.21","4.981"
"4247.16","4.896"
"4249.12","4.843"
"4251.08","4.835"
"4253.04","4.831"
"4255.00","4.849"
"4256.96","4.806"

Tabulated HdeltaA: 4.5 angstrom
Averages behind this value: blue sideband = 4.6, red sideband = 4.6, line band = 4.06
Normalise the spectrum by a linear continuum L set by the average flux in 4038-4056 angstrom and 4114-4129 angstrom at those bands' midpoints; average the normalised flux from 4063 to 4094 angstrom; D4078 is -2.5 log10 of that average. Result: 0.03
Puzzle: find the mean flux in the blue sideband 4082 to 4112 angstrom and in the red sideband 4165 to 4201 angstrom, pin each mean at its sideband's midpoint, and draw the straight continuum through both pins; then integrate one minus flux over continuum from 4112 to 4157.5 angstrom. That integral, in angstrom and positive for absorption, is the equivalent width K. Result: -3.2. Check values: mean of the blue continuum 4.02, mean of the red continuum 4.55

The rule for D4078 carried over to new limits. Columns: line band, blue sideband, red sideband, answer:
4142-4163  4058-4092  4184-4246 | 0.01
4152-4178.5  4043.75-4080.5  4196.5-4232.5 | 0.04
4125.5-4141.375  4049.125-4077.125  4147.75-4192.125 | -0.01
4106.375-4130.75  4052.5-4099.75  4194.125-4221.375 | 0.04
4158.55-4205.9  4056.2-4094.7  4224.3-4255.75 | 0.03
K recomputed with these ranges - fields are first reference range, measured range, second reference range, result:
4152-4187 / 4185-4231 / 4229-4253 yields -0.3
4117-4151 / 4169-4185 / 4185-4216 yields 0.8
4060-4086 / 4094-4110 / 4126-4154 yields 3.2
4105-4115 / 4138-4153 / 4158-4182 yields -1.4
